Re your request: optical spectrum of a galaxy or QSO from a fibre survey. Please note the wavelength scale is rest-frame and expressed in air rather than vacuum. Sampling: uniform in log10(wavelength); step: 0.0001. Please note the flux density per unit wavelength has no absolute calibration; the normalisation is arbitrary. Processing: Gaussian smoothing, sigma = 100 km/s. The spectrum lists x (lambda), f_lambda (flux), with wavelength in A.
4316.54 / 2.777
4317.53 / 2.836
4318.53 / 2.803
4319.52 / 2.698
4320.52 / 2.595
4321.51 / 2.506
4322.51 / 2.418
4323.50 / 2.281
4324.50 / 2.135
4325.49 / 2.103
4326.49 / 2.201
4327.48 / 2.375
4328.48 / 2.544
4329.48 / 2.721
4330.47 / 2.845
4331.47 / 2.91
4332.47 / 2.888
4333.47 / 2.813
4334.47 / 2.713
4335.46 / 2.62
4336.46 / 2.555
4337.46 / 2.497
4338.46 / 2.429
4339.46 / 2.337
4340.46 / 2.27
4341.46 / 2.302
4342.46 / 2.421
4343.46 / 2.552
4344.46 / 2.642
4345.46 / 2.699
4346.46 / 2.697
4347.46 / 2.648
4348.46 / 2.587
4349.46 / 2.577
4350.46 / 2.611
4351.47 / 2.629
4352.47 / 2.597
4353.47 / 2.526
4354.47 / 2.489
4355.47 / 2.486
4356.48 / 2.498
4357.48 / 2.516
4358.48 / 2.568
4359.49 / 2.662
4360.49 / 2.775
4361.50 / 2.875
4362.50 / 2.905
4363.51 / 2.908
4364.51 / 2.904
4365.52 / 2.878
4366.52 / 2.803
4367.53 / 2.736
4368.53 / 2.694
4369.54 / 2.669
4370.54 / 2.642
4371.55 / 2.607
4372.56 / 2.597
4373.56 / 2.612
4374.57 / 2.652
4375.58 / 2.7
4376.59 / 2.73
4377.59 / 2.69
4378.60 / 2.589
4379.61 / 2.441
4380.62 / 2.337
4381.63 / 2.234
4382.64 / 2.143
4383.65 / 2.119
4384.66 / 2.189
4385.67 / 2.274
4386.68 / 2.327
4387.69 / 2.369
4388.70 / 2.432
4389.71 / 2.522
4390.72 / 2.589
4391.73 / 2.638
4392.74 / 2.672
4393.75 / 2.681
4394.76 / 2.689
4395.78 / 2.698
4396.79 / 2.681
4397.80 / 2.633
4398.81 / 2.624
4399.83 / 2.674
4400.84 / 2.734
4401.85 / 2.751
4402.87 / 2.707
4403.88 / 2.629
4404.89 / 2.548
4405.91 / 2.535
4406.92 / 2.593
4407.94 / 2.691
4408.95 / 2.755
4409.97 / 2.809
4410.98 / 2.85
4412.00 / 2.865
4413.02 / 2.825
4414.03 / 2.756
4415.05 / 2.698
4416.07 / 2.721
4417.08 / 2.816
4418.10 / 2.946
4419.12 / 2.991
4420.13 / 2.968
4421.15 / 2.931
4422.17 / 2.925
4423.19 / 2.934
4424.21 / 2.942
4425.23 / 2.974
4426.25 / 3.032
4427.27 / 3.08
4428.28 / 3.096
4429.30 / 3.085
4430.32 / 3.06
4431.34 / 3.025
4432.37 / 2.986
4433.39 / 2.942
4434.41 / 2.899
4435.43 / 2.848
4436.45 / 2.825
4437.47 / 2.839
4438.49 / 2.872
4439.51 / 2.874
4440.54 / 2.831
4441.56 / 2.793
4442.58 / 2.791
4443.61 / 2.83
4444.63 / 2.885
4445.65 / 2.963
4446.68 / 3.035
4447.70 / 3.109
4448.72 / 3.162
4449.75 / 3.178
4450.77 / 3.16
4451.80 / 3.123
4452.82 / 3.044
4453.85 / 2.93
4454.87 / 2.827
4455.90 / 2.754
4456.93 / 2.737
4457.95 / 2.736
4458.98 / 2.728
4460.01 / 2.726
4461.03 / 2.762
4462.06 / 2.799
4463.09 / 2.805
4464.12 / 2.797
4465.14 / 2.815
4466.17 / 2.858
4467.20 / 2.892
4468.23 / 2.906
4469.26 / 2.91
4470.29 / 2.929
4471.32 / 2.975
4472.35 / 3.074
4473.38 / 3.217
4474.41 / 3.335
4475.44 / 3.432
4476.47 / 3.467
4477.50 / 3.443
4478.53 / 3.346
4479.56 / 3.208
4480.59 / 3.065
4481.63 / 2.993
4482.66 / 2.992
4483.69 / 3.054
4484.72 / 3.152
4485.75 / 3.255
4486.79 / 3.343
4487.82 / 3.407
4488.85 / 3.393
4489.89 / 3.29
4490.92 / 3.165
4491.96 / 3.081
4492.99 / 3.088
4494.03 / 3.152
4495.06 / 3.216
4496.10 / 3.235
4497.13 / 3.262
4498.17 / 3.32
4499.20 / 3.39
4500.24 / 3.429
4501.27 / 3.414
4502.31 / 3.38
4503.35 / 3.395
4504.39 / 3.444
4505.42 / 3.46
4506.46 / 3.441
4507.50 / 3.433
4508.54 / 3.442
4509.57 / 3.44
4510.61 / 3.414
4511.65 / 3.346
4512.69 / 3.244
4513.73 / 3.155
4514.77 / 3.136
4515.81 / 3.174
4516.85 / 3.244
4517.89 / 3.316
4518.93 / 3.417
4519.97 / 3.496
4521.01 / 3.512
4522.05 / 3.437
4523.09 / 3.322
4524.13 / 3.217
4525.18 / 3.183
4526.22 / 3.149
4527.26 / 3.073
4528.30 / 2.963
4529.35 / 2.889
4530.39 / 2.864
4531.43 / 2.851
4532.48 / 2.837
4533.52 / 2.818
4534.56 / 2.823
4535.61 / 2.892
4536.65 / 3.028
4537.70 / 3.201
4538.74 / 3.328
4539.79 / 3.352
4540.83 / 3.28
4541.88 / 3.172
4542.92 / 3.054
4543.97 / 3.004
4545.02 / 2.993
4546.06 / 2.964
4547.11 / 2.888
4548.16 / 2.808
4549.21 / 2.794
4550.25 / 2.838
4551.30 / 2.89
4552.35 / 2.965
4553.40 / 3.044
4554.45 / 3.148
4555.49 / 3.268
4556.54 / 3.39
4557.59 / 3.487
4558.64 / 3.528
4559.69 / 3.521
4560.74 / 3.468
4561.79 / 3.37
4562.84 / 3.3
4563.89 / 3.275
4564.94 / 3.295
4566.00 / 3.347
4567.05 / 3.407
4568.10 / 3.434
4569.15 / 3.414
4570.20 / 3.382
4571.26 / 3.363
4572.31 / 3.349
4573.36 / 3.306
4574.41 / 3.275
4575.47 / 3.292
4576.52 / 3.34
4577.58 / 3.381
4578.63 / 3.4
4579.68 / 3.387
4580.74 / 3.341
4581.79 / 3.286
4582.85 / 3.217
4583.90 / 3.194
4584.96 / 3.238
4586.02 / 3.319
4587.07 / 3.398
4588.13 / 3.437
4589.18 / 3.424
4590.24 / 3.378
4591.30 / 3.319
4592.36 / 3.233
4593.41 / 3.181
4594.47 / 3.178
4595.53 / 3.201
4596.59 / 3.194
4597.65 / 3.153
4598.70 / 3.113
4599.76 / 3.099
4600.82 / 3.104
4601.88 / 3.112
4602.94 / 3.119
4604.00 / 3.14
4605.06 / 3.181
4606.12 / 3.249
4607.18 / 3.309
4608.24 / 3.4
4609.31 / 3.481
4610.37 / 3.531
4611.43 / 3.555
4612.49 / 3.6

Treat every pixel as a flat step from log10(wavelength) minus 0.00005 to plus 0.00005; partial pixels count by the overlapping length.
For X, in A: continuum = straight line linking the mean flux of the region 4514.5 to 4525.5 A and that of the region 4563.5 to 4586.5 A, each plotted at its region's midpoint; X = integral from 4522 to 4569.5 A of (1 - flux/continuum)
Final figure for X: 2.6 A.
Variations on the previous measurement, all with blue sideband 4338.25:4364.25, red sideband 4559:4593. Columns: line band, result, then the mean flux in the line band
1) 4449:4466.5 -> 0.44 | 2.87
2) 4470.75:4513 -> -3.03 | 3.28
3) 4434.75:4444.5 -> 0.17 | 2.84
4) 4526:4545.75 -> 1.13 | 3.03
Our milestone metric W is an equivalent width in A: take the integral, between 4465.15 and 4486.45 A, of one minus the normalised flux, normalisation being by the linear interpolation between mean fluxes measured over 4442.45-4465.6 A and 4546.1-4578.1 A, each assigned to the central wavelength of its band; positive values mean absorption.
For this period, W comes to -1.06 A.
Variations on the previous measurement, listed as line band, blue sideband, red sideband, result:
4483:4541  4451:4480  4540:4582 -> -2.3 A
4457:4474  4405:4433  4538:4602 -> 0.7 A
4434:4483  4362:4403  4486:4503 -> 1.5 A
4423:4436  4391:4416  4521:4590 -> -1.0 A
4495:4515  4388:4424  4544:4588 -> -2.0 A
